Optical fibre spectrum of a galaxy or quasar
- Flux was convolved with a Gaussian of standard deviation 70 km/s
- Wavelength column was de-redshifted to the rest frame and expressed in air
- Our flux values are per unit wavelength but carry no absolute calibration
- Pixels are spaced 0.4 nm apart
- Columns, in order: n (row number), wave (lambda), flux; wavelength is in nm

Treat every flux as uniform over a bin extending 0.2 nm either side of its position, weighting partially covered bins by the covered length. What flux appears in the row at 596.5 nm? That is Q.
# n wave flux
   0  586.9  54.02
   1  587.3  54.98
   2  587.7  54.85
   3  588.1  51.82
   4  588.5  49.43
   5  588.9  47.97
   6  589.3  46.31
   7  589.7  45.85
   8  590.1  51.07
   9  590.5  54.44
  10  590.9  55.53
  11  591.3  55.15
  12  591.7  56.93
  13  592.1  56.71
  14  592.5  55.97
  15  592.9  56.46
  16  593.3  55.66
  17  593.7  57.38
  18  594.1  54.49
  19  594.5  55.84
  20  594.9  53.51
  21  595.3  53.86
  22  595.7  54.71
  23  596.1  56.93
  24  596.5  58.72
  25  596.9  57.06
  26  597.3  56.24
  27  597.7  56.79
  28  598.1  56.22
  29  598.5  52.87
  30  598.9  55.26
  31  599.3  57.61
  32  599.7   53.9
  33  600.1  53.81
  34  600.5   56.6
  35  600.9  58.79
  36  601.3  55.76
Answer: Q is 58.72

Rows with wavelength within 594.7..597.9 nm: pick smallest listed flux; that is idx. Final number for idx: 53.51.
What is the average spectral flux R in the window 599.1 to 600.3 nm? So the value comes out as 55.1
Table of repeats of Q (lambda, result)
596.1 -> 56.93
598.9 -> 55.26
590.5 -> 54.44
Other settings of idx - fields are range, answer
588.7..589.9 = 45.85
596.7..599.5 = 52.87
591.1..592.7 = 55.15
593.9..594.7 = 54.49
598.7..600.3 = 53.81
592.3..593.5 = 55.66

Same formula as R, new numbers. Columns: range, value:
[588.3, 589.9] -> 47.4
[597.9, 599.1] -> 54.8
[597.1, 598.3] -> 56.4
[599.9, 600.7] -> 55.2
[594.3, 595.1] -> 54.7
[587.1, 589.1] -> 51.8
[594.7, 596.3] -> 54.8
